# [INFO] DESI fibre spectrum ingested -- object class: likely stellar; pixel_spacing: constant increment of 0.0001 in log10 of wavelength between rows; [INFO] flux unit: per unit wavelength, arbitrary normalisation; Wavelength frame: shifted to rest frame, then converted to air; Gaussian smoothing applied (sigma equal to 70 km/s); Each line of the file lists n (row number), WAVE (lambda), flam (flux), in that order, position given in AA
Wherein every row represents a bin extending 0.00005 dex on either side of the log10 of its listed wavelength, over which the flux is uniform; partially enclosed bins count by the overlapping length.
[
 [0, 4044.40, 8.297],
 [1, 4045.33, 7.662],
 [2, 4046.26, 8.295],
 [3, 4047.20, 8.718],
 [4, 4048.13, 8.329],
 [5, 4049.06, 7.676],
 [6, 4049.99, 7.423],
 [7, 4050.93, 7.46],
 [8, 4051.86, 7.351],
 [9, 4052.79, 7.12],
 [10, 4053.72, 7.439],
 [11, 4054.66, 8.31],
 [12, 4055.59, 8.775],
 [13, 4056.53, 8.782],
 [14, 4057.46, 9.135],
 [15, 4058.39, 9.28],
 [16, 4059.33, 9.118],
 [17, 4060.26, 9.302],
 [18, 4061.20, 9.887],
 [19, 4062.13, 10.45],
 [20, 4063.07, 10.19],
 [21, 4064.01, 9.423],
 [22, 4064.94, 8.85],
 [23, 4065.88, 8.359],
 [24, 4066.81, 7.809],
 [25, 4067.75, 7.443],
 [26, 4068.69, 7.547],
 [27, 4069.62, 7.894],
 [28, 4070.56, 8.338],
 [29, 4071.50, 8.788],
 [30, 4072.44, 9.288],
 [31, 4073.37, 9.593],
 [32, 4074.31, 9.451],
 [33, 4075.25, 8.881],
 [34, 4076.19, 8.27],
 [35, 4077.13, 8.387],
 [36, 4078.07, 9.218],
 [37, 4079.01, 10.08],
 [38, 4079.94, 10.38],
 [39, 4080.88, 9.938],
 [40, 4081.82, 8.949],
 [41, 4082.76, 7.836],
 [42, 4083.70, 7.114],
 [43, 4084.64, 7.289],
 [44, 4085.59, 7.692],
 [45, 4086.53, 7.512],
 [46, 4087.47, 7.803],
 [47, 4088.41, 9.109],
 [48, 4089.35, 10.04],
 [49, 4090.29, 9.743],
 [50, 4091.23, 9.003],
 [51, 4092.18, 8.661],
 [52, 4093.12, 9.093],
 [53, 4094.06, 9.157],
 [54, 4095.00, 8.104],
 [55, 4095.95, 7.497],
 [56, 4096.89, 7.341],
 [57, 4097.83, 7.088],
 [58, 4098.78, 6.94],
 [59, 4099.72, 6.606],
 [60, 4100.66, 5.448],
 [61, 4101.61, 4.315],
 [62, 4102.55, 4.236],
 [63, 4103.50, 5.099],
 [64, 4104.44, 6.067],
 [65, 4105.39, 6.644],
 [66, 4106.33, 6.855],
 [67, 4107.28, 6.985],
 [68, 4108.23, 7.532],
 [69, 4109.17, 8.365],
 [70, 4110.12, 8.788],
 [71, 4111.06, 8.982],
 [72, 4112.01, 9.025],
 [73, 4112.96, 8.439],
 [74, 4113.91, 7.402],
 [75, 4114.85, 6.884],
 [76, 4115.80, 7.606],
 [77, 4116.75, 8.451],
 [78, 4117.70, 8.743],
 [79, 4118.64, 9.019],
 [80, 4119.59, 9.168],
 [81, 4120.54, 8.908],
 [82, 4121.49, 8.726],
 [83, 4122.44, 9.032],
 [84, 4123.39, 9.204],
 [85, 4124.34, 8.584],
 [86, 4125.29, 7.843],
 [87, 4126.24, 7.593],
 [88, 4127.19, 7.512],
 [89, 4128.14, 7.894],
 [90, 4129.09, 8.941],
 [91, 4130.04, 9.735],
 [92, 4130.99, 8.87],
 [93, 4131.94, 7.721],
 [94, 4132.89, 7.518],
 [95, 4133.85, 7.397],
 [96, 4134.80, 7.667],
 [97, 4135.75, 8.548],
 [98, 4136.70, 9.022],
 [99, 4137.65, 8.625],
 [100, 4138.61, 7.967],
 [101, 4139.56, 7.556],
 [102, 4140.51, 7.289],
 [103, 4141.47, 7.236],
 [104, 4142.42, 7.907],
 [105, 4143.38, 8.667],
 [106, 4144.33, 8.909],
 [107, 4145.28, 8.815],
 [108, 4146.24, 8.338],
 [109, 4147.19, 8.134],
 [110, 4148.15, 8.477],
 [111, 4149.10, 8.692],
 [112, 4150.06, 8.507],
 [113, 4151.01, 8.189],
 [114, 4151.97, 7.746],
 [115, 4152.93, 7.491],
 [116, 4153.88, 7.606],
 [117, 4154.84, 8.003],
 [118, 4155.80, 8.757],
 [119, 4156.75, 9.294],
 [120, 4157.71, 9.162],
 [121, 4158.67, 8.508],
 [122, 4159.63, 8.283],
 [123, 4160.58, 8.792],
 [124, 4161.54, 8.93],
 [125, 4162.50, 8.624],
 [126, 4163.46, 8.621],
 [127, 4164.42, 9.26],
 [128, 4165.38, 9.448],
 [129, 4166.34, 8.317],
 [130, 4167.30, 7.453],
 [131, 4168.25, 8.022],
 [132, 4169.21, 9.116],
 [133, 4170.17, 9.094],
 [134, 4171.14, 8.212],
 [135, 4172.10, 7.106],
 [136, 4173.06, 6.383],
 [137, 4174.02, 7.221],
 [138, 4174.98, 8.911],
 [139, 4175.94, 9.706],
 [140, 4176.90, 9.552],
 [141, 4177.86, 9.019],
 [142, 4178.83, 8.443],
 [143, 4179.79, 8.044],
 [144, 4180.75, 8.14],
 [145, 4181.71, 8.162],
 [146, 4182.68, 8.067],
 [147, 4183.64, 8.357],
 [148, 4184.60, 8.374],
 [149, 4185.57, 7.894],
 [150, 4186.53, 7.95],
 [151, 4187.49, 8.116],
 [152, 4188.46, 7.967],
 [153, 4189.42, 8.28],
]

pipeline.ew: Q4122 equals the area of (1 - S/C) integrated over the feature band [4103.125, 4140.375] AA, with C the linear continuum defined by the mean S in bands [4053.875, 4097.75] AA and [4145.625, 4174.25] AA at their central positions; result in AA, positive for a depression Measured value 1.9 AA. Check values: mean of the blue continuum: 8.74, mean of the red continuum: 8.34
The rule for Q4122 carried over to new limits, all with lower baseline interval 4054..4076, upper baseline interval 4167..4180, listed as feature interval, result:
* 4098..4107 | 2.92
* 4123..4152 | 0.94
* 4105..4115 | 0.93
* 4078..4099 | 0.62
